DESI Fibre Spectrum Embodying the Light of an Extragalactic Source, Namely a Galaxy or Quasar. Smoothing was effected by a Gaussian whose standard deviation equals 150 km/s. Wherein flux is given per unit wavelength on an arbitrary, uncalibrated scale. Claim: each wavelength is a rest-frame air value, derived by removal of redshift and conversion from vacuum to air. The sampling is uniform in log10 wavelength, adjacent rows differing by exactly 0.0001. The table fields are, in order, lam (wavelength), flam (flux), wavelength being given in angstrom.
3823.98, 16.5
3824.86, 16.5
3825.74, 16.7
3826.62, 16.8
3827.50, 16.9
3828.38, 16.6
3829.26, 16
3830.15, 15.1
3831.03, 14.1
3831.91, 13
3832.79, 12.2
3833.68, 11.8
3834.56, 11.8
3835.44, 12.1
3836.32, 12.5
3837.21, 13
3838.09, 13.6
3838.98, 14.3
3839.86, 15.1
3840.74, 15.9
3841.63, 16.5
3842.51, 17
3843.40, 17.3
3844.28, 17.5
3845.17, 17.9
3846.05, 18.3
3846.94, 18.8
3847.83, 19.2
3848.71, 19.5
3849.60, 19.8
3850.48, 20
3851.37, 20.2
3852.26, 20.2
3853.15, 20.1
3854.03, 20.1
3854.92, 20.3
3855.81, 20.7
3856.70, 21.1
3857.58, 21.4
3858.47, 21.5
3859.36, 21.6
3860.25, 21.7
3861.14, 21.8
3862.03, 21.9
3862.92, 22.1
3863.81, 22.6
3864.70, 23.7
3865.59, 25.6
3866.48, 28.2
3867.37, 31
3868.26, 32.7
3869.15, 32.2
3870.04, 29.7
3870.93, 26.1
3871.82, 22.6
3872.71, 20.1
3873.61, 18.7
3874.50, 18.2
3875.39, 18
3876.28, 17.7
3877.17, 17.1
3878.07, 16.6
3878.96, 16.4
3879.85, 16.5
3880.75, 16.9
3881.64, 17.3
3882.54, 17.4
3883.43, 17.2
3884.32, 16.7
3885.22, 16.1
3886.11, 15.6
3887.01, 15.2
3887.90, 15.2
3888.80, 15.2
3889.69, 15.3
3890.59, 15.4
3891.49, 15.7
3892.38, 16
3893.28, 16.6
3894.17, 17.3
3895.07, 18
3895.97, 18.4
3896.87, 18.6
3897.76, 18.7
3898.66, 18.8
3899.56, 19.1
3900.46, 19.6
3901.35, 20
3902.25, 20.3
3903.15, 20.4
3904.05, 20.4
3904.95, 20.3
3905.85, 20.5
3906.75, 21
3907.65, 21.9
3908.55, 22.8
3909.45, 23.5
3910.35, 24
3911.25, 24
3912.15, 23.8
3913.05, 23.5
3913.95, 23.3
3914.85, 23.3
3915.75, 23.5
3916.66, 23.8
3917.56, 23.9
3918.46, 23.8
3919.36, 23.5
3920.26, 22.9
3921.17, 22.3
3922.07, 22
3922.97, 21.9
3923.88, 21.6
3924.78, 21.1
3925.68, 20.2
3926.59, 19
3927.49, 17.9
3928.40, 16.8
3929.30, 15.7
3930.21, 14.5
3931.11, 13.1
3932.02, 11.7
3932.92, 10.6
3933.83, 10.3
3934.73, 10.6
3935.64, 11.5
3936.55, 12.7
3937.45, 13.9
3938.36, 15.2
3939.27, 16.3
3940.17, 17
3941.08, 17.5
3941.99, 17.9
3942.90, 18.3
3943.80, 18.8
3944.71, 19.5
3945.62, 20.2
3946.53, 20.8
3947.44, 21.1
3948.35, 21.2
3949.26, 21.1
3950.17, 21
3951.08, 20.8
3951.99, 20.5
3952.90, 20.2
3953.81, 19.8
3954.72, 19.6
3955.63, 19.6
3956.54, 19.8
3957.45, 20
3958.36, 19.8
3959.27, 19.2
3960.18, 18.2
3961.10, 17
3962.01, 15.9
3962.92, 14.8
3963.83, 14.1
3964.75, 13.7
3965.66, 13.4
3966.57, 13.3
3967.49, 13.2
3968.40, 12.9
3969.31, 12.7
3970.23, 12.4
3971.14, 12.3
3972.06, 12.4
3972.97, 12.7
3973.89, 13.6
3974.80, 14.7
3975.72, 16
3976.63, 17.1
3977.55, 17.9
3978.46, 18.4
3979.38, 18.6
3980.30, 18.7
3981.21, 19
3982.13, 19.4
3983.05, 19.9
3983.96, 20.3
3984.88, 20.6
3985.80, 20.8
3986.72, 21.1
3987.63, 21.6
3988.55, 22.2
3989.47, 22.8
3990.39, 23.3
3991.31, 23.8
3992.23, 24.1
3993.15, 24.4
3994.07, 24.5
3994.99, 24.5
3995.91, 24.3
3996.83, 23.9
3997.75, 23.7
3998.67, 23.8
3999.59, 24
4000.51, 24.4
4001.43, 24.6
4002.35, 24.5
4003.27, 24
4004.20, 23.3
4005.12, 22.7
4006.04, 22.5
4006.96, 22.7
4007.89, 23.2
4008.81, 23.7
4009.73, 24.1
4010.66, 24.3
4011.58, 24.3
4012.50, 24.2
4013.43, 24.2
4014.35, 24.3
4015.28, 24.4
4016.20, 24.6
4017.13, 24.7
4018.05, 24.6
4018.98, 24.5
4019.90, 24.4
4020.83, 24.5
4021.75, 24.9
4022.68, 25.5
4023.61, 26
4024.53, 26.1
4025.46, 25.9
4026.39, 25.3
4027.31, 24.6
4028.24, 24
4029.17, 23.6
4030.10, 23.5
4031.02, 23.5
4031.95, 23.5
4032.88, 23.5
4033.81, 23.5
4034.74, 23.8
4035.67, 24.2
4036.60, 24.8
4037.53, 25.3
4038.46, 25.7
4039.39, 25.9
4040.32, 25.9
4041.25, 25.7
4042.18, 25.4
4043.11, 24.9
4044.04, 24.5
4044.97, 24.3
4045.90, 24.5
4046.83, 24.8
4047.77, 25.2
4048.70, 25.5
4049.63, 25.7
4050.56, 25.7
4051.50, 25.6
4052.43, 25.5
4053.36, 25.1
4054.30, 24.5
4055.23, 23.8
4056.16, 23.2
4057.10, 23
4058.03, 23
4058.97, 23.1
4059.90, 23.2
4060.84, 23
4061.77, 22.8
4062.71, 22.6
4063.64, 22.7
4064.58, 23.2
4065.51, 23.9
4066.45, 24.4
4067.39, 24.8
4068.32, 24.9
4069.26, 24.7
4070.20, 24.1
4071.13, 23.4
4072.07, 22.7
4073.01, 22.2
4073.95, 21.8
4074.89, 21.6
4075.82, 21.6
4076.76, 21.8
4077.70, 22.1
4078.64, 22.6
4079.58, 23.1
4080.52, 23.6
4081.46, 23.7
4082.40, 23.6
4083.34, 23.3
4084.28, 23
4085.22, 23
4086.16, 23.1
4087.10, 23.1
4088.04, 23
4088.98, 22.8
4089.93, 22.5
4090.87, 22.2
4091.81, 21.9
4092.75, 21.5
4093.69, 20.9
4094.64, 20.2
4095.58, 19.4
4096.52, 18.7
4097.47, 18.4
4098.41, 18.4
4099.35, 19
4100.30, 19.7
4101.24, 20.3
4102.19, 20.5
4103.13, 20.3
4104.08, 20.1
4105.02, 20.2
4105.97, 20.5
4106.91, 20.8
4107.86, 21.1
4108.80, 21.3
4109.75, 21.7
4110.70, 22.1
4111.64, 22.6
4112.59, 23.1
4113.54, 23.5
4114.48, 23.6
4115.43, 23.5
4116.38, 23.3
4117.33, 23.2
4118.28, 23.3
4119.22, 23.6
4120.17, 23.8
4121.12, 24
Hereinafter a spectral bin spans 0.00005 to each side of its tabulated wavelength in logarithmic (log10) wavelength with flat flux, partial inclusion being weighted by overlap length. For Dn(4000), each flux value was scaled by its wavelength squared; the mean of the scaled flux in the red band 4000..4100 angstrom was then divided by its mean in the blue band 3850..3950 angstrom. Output 1.29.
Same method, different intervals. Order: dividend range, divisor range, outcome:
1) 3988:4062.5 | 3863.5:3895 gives 1.32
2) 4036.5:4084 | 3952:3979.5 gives 1.55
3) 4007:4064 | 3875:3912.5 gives 1.42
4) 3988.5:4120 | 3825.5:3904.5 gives 1.38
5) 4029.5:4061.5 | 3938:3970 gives 1.44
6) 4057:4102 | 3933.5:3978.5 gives 1.43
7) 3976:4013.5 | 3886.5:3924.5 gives 1.15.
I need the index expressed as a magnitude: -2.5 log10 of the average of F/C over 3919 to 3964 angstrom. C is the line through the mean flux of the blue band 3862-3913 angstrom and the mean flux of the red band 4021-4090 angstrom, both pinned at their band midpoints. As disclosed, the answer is 0.19 mag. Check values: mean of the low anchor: 20.2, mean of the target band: 18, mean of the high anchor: 24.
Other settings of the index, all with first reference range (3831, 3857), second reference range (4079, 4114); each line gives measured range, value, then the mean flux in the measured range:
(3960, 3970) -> 0.311 mag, 14.3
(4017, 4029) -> -0.233 mag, 25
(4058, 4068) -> -0.122 mag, 23.4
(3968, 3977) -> 0.371 mag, 13.7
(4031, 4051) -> -0.209 mag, 24.8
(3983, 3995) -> -0.151 mag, 22.4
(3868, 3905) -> -0.073 mag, 18.8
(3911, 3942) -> -0.014 mag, 18.6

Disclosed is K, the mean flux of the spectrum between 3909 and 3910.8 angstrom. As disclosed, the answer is 23.8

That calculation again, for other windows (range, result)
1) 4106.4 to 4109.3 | 21.1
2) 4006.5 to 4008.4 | 22.9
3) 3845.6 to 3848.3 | 18.8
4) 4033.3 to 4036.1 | 23.8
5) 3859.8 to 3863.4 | 21.9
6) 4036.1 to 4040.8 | 25.5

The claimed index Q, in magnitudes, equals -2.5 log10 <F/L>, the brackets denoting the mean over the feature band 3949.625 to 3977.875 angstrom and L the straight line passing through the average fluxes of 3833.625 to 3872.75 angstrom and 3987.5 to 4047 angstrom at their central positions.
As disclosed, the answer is 0.36 mag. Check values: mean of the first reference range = 20.3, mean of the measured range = 16.4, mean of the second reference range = 24.3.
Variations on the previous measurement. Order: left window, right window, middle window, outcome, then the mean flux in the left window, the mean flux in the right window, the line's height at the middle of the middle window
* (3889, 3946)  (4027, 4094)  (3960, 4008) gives 0.10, 18.9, 23.7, 21.1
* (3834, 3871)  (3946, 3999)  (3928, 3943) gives 0.33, 20.3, 18.9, 19.3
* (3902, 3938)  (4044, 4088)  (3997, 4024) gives -0.10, 19.5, 23.6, 22.1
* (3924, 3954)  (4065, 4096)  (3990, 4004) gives -0.23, 17.2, 22.7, 19.5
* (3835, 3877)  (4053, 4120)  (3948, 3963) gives 0.10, 20.4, 22.3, 21.2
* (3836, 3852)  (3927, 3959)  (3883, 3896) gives 0.07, 17.1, 17.3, 17.2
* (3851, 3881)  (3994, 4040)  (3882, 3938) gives 0.21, 22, 24.3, 22.6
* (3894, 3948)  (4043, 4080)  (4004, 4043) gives -0.09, 19.2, 23.7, 22.5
